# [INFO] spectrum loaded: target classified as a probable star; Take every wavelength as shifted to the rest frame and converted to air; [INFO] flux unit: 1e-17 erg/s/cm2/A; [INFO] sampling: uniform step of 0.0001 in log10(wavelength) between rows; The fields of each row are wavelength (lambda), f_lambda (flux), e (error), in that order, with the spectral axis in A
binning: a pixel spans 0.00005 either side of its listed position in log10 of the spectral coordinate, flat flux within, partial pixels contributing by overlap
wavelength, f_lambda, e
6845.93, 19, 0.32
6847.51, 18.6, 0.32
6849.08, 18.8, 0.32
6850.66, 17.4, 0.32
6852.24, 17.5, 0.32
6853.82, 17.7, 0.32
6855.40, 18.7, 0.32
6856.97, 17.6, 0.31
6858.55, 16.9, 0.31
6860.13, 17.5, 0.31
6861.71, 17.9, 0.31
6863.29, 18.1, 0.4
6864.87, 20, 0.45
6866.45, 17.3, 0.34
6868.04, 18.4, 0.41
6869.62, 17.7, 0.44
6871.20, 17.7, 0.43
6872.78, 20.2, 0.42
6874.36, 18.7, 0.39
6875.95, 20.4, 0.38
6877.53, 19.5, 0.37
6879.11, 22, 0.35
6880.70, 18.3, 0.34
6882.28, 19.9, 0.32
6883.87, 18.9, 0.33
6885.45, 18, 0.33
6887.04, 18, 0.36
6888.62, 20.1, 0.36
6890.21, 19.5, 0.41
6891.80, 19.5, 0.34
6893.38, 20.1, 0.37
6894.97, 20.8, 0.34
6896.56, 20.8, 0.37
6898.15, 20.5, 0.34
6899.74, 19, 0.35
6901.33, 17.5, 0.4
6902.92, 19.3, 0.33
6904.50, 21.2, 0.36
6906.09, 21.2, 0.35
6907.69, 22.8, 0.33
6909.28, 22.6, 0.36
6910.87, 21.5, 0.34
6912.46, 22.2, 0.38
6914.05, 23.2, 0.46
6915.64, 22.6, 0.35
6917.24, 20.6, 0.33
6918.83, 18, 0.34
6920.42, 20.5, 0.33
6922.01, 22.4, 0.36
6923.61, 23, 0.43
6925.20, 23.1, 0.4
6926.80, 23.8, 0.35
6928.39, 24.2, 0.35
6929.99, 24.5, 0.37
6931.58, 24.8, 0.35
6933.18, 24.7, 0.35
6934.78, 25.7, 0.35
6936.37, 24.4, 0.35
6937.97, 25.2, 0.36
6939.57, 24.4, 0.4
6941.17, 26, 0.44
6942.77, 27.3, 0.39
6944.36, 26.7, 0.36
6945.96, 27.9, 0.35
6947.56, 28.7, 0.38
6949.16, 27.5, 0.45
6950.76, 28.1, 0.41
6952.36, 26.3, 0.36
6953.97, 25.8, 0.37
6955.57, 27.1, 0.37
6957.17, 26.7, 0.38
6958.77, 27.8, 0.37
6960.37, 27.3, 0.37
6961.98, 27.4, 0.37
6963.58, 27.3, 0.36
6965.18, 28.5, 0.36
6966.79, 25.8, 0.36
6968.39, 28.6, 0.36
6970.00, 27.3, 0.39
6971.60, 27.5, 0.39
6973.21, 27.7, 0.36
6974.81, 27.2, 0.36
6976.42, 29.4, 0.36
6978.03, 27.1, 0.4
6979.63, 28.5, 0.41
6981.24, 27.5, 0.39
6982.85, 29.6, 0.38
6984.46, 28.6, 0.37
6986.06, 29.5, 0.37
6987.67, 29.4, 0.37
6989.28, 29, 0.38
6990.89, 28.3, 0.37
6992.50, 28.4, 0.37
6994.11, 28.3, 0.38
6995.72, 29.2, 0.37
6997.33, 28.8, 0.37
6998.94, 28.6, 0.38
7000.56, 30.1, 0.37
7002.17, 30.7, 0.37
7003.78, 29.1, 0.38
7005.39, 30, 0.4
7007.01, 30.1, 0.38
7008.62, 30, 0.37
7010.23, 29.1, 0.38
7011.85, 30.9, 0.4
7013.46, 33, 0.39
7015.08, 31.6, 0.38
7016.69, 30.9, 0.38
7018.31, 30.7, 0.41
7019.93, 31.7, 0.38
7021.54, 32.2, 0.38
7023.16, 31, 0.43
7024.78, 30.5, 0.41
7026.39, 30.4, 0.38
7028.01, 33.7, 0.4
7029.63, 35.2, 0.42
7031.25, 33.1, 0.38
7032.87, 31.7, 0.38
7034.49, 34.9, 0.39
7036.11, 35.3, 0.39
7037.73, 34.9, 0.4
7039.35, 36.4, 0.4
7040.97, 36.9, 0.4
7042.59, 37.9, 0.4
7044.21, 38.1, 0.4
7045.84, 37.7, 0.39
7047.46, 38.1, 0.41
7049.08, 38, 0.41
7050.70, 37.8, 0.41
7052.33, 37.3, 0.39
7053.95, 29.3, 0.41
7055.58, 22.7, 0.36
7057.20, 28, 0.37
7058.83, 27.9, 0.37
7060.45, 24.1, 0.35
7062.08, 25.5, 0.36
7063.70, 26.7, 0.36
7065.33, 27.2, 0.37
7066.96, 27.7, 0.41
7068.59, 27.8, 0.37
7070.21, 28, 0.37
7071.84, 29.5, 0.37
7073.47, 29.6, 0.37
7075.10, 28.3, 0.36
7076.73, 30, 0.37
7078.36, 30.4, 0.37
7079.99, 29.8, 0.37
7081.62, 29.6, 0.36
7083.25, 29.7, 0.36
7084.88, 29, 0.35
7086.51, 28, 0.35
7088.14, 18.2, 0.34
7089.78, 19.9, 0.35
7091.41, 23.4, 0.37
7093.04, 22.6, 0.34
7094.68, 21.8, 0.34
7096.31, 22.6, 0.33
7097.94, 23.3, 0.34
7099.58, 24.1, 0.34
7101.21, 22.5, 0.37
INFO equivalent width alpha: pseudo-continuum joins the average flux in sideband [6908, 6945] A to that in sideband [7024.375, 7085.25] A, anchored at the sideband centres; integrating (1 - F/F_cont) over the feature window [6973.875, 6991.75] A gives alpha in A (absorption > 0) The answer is -1.0 A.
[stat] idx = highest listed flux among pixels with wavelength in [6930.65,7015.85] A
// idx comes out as 33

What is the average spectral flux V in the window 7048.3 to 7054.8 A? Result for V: 35.5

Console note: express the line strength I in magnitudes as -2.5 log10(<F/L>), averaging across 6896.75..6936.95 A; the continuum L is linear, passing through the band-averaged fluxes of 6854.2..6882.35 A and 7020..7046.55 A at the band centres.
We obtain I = 0.06 mag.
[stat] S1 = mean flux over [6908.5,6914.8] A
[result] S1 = 22.4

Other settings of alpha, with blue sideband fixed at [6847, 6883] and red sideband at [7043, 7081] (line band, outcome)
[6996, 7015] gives -2.11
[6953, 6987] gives -3.84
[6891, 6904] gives 0.50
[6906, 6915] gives -0.43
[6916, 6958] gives -3.52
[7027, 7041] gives -2.77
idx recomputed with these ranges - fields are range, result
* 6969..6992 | 29.6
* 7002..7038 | 35.3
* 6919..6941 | 25.7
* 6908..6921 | 23.2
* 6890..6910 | 22.8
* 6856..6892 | 22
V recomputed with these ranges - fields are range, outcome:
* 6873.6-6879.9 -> 20.2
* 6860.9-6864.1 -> 18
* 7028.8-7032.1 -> 34.1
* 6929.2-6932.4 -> 24.7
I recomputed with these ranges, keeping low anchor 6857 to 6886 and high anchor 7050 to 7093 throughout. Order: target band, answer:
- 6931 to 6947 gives -0.18 mag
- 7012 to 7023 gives -0.24 mag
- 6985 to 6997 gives -0.20 mag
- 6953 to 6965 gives -0.19 mag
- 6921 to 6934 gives -0.12 mag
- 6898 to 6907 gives 0.02 mag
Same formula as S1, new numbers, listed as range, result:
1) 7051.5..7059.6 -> 29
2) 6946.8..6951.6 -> 28.1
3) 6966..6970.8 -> 27.2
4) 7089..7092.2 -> 21.7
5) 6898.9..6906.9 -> 19.6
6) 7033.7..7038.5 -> 35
